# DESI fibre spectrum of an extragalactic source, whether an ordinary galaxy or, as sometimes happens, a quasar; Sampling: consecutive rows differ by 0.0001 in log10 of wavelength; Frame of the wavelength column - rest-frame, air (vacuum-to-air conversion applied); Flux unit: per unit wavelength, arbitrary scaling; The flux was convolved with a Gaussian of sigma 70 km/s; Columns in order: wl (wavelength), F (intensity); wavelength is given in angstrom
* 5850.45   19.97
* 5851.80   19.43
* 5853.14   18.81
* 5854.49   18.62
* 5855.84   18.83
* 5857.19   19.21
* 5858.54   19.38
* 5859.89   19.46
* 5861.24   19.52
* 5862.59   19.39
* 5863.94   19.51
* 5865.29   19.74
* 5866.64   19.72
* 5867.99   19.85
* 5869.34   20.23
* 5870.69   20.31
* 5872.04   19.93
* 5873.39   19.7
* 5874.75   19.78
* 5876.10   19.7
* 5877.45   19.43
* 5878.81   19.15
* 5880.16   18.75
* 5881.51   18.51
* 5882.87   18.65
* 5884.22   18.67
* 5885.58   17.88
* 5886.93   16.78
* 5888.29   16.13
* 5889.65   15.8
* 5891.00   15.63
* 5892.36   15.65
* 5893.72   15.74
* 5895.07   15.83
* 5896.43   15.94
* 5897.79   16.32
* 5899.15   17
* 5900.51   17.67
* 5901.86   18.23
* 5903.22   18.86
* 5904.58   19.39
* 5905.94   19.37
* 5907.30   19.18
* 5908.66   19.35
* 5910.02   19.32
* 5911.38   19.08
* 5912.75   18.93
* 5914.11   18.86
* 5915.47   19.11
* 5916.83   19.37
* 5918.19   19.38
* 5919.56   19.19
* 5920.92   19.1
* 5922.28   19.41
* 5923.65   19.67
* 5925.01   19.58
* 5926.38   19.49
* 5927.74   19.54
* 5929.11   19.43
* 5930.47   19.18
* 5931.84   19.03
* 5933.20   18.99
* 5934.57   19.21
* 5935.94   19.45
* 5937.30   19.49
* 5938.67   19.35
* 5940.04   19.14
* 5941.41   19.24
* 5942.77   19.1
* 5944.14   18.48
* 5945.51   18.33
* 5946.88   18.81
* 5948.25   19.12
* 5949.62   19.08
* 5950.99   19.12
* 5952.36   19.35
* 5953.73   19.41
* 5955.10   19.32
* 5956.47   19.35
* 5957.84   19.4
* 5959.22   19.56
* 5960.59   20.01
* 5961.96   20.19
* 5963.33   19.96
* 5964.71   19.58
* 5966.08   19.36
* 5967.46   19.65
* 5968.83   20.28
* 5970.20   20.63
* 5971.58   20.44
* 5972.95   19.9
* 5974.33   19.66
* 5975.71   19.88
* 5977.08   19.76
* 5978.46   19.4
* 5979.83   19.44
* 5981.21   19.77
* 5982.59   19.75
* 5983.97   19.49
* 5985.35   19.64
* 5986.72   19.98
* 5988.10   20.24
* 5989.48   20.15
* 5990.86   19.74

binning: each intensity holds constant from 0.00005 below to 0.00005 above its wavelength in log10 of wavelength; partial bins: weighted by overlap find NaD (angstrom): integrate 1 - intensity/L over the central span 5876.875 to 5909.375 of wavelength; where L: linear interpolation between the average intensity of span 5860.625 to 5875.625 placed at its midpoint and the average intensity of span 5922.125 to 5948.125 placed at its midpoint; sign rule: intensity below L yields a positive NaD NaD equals 3.2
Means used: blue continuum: 19.8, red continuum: 19.2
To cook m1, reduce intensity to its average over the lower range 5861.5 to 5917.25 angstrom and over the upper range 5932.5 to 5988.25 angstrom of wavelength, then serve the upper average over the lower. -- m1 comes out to 1.1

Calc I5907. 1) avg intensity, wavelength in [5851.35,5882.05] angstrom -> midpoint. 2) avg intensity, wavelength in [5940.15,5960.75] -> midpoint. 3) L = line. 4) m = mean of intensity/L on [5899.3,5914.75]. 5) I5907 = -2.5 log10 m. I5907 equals 0.03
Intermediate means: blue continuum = 19.4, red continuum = 19.2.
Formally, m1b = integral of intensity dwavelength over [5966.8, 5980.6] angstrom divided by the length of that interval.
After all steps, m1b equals 19.9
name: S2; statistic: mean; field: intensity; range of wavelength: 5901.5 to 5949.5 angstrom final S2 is 19.2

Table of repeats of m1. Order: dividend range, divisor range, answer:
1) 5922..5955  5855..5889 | 1.00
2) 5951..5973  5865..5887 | 1.02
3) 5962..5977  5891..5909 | 1.14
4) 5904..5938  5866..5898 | 1.06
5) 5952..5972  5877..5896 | 1.14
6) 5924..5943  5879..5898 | 1.14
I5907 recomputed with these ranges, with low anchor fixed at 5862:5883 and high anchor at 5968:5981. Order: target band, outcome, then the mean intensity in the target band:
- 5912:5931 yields 0.024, 19.3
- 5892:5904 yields 0.166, 16.9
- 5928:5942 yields 0.030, 19.3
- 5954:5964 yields 0.011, 19.7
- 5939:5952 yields 0.049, 19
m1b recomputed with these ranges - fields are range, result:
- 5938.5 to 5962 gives 19.2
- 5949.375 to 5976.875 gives 19.7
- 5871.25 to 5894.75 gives 18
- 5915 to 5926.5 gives 19.4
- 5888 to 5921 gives 17.9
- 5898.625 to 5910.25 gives 18.7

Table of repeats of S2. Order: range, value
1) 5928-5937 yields 19.2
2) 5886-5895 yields 16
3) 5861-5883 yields 19.5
